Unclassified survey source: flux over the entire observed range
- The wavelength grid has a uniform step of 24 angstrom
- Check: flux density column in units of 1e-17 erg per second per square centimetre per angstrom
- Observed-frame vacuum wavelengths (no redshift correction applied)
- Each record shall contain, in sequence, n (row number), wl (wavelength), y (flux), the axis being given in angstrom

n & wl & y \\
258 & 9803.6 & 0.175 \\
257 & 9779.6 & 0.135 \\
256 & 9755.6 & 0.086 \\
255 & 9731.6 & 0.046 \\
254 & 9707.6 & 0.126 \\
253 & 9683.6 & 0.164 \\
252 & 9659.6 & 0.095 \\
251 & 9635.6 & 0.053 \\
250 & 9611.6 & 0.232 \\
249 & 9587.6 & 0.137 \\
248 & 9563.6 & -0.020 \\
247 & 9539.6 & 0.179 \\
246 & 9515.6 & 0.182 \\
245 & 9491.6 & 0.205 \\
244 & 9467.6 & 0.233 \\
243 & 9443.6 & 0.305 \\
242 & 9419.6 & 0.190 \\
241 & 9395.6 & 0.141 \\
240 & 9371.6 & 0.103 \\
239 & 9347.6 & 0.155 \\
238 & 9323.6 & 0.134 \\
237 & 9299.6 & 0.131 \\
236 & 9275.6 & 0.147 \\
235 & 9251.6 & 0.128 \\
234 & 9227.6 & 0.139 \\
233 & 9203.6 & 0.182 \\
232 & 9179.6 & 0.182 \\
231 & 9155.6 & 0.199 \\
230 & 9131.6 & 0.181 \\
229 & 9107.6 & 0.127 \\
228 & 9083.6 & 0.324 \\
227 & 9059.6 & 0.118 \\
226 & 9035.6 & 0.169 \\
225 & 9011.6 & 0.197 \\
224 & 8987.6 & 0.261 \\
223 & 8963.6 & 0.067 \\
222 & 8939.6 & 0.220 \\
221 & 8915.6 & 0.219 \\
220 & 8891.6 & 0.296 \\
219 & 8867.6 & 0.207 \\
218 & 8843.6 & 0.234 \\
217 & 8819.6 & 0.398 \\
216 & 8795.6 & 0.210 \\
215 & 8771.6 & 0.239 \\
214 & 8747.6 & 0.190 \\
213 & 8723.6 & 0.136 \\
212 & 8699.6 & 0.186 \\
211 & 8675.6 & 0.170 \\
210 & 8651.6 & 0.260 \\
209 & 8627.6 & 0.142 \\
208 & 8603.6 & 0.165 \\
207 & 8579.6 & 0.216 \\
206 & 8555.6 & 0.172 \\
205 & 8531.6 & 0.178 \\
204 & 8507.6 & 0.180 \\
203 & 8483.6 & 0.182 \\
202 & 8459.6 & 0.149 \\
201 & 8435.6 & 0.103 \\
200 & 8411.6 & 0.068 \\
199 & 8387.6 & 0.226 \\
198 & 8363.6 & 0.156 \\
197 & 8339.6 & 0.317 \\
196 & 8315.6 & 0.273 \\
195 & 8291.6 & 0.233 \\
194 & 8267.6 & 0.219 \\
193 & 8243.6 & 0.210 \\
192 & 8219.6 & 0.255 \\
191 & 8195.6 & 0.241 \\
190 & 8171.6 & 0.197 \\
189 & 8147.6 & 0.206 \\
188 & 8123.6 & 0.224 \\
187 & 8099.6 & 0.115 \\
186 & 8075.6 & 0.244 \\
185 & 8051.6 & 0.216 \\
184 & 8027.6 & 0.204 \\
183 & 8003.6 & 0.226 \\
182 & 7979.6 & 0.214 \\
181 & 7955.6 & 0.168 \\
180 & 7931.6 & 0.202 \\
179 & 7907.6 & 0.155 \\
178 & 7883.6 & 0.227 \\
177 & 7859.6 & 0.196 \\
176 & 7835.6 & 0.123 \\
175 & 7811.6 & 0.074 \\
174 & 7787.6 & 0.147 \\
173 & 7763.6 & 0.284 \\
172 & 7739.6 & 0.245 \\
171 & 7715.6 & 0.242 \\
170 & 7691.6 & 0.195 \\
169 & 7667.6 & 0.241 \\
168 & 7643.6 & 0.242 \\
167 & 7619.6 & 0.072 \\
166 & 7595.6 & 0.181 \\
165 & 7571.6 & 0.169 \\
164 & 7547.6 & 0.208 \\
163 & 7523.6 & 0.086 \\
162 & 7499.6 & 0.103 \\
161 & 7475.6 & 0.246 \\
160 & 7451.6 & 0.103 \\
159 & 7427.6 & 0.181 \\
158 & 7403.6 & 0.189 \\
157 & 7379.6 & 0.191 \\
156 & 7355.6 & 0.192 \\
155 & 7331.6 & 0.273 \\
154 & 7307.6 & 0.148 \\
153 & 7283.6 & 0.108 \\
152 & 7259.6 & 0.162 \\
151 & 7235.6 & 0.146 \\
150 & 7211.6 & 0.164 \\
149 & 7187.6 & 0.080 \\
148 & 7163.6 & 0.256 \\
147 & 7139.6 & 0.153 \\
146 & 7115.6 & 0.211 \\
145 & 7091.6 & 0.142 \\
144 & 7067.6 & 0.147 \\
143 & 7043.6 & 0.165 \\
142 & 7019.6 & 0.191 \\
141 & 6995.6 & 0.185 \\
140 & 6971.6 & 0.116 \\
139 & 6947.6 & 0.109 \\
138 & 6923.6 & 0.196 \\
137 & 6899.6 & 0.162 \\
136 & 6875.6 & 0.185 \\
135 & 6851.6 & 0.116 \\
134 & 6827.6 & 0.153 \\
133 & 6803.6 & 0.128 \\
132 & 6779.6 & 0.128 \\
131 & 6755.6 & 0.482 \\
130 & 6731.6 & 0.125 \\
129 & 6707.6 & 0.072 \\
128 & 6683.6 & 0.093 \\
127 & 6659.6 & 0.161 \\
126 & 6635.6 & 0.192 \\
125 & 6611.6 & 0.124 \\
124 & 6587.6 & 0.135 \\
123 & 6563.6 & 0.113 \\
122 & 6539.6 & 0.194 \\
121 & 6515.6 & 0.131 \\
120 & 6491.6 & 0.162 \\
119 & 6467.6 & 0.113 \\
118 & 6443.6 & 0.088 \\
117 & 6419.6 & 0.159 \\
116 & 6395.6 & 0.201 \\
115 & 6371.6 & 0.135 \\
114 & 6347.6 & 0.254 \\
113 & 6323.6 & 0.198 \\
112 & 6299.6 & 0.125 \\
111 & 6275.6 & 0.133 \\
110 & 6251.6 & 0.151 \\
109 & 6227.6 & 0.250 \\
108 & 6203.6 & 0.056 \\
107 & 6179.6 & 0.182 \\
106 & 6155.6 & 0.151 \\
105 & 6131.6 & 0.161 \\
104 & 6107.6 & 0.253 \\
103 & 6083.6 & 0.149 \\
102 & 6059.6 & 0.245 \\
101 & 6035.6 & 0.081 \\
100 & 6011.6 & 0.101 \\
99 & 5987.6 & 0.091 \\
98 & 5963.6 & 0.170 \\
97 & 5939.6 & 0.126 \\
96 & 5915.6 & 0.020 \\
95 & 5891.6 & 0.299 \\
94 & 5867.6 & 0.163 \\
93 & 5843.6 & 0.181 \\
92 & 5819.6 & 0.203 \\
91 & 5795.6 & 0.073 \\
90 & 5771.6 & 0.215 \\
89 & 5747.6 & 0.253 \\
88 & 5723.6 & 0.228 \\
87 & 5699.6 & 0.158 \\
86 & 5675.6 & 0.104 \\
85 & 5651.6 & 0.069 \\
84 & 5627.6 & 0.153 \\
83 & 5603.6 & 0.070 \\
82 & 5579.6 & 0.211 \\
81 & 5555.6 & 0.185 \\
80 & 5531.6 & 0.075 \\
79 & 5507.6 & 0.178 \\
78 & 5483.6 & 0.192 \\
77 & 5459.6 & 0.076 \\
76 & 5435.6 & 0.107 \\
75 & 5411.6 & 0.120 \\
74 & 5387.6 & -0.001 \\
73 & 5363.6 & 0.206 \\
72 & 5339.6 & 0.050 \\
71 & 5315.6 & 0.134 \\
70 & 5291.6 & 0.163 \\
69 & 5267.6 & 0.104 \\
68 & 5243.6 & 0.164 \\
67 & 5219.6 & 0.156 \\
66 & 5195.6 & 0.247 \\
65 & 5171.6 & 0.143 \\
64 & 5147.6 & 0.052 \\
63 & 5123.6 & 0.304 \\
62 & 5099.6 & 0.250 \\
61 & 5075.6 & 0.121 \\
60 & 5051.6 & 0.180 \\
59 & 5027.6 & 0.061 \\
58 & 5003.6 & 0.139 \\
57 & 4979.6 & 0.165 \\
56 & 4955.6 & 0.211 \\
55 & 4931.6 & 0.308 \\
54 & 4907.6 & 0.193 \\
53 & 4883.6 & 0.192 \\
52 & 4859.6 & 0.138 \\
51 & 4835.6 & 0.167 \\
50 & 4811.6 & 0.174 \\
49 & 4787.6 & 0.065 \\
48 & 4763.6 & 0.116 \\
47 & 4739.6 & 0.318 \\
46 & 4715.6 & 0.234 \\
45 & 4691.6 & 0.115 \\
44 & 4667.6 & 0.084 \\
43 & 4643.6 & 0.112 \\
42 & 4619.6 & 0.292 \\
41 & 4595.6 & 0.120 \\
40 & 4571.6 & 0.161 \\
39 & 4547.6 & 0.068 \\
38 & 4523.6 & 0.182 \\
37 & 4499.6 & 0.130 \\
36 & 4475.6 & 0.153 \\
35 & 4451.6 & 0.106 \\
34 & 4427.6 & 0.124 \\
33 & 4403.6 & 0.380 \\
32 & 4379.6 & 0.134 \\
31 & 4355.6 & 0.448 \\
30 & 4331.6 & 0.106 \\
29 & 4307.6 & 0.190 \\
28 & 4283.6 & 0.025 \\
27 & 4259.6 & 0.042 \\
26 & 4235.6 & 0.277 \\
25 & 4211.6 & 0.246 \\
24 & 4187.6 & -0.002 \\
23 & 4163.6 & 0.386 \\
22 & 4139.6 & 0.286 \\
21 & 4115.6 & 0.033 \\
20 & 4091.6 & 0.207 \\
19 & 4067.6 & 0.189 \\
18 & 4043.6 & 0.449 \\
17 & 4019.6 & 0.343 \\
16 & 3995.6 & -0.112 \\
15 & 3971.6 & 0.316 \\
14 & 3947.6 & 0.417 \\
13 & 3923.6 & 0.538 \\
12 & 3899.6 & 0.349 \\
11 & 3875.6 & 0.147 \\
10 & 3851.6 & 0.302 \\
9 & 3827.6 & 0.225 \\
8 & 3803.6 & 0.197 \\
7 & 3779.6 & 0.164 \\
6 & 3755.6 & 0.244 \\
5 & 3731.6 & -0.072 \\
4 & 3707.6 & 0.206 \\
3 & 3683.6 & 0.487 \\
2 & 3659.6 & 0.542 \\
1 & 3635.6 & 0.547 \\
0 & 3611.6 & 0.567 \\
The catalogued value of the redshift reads 0.813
